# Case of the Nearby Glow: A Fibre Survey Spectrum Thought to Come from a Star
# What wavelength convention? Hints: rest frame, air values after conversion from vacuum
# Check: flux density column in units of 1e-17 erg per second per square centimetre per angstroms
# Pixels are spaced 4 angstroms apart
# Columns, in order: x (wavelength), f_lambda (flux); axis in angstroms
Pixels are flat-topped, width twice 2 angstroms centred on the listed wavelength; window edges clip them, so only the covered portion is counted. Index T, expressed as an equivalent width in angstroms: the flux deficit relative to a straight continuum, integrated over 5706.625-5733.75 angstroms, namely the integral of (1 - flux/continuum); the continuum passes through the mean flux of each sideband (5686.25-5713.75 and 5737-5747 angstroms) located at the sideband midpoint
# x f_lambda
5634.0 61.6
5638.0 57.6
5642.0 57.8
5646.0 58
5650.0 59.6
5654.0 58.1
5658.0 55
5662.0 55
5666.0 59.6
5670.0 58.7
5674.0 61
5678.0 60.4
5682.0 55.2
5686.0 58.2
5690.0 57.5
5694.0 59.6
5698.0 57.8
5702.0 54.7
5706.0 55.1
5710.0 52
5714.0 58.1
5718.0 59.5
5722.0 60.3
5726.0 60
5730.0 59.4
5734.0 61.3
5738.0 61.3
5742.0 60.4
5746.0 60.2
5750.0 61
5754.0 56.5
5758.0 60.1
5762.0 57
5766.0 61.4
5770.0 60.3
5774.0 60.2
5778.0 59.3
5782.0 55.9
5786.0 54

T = 0.08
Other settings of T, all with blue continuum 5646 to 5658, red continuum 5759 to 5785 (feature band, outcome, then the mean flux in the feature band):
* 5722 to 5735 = -0.4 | 60.2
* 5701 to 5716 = 0.9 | 55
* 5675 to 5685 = 0.0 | 58.2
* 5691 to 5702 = 0.1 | 57.9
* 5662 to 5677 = -0.3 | 59.2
